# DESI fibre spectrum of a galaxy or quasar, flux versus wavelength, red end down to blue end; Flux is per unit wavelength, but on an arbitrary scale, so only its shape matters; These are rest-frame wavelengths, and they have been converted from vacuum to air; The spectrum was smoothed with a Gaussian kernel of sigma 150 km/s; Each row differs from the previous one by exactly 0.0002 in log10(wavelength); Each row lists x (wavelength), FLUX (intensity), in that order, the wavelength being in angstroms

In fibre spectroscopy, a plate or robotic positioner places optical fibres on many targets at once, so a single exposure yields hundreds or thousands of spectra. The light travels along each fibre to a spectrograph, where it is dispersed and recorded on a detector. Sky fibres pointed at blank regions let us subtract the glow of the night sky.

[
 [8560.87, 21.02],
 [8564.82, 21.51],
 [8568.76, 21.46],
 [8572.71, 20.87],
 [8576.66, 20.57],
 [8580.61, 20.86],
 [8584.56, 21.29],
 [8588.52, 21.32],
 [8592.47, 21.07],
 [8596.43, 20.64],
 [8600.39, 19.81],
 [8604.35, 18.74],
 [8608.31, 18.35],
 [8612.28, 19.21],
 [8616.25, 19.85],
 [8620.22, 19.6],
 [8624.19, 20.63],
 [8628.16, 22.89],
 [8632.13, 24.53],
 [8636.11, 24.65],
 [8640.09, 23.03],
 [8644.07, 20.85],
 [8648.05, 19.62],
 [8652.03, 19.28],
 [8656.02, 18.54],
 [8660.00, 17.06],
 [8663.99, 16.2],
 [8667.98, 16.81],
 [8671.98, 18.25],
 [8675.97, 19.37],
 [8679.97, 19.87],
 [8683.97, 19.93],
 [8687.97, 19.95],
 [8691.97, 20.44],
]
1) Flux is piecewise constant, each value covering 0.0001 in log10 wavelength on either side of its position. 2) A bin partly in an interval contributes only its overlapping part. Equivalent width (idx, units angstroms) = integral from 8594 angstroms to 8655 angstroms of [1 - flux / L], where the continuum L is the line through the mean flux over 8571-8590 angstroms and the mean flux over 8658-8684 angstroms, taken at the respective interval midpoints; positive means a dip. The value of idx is -3.8 angstroms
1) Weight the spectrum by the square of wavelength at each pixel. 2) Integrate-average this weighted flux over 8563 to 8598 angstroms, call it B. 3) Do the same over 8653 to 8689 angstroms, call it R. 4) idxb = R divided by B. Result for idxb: 0.89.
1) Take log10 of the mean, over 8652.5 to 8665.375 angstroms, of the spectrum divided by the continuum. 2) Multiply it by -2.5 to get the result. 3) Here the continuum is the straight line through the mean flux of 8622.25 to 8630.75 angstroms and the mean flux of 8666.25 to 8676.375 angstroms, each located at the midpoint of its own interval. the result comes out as 0.09 mag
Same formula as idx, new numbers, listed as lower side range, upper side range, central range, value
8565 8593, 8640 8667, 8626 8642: -3.5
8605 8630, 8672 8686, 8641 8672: 1.9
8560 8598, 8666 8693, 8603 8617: 1.0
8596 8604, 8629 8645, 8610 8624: 1.2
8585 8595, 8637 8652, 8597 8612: 1.4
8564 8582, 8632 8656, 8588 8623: 2.4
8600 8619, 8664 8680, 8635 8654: -2.8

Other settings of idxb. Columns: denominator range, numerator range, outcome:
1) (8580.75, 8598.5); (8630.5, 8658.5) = 1.03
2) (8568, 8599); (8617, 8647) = 1.07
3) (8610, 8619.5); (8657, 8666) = 0.87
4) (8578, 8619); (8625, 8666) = 1.04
